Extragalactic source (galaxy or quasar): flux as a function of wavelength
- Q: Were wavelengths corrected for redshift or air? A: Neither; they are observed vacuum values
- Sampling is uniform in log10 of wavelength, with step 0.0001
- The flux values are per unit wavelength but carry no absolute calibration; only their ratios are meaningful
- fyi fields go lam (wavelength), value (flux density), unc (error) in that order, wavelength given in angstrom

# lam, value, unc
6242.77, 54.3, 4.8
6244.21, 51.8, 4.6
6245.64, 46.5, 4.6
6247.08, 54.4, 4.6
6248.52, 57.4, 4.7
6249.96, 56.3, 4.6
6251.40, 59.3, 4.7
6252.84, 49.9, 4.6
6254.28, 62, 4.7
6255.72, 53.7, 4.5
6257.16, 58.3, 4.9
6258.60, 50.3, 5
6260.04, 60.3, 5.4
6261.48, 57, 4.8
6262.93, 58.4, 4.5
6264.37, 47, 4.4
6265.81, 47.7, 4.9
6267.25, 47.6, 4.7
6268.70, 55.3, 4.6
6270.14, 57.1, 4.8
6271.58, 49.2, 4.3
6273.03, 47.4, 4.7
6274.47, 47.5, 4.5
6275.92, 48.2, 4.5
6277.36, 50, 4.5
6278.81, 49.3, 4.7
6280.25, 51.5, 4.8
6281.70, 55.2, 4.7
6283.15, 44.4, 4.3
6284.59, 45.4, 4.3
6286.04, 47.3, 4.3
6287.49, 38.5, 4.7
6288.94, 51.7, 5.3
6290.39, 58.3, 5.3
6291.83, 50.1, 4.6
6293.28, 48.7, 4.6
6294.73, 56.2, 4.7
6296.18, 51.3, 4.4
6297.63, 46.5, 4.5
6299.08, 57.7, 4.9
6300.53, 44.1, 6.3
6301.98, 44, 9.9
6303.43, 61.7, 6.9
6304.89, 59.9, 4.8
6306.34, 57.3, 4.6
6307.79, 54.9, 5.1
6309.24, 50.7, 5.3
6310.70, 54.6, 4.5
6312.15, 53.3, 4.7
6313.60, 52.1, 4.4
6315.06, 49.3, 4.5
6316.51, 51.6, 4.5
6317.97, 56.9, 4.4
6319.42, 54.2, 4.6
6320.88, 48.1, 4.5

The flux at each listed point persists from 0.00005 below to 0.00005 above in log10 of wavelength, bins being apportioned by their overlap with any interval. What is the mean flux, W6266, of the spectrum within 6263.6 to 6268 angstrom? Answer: 47.6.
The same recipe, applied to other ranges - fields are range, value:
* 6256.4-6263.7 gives 56.8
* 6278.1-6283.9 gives 50.1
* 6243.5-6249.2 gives 52.5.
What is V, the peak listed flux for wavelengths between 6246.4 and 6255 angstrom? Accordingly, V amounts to 62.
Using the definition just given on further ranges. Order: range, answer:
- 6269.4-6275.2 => 57.1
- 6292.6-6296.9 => 56.2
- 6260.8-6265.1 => 58.4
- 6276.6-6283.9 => 55.2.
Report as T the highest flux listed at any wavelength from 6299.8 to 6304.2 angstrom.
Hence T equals 61.7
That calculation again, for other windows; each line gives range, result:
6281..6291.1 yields 58.3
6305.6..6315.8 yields 57.3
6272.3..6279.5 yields 50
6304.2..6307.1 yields 59.9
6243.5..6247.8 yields 54.4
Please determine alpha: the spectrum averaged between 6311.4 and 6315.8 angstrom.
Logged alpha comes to 51.6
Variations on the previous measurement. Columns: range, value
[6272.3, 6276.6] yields 47.6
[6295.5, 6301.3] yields 49.9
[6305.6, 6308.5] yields 56.2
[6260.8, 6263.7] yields 57.4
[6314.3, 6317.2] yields 50.4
